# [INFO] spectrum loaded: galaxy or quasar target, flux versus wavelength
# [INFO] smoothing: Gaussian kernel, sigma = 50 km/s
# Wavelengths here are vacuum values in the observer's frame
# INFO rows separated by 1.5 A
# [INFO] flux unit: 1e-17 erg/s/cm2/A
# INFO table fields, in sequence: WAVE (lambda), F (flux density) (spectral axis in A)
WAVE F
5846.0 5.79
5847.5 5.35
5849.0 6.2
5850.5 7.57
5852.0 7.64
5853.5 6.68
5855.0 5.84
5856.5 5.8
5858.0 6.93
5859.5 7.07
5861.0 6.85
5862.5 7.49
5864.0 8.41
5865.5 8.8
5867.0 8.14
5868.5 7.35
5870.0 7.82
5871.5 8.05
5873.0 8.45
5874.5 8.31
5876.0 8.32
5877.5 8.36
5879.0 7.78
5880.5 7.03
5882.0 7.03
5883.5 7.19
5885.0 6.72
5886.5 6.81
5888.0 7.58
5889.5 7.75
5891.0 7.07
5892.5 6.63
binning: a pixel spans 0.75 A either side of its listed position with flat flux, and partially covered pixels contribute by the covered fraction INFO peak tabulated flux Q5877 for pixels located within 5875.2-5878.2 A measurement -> 8.36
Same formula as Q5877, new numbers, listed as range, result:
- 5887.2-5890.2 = 7.75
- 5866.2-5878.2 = 8.45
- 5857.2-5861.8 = 7.07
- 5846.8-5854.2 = 7.64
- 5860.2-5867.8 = 8.8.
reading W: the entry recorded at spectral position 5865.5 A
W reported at 8.8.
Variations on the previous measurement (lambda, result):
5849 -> 6.2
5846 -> 5.79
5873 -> 8.45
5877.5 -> 8.36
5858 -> 6.93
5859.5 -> 7.07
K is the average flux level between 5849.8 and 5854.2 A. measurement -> 7.3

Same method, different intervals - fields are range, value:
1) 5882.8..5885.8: 6.95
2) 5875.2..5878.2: 8.34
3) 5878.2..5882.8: 7.29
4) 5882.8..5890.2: 7.21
